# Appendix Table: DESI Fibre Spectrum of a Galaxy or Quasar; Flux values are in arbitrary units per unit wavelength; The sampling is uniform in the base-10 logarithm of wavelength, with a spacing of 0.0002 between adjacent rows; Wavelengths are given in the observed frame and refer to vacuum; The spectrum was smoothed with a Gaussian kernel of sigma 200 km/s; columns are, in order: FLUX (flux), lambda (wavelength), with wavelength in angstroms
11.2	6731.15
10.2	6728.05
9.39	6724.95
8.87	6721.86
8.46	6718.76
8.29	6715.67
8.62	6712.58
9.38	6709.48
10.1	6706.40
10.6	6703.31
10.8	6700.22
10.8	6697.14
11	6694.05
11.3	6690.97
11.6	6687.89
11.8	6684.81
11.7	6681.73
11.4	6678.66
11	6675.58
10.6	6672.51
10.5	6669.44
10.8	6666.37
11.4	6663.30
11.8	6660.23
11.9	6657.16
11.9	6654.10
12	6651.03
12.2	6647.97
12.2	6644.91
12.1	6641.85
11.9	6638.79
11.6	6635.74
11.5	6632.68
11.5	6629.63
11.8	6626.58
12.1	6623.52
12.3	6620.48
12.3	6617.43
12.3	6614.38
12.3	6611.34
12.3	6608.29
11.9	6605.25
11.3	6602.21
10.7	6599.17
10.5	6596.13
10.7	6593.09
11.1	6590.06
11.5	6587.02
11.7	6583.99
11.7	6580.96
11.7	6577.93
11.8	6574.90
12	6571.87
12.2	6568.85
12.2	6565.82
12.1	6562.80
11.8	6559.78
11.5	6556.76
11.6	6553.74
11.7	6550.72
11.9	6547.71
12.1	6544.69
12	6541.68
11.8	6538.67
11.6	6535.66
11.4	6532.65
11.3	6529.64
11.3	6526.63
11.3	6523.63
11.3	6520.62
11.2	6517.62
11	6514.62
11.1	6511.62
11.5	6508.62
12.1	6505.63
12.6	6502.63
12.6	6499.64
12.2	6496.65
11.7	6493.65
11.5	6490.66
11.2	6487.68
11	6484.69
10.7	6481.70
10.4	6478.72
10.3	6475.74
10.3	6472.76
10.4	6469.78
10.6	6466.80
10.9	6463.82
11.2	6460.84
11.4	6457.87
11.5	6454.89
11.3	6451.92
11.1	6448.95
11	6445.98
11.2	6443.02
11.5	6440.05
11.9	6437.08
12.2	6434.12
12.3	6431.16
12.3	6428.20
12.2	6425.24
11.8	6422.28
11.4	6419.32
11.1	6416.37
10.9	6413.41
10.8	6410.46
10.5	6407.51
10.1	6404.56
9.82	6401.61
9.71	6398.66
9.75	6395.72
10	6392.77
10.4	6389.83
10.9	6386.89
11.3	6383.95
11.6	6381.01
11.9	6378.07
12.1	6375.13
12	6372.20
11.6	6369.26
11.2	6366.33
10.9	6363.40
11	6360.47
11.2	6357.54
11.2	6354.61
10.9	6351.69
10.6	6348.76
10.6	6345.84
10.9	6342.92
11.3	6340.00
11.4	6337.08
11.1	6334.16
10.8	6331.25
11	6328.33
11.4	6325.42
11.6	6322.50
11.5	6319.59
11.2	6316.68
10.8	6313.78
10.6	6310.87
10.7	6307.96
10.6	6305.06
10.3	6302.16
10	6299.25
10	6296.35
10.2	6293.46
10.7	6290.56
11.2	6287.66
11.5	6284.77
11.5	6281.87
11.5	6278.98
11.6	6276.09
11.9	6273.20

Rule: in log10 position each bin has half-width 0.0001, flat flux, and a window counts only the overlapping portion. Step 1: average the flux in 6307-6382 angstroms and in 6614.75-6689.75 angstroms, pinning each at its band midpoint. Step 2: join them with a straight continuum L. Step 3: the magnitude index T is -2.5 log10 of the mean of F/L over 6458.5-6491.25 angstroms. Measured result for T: 0.06 mag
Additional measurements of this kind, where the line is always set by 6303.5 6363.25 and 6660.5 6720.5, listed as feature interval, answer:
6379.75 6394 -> 0.01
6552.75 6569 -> -0.11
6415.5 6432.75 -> -0.09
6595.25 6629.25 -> -0.11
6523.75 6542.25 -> -0.07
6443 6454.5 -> -0.03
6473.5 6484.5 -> 0.03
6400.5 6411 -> 0.07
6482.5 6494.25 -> -0.05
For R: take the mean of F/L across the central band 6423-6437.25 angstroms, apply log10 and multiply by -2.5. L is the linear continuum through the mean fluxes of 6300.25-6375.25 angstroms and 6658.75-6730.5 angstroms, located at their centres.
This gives -0.12 mag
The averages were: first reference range 11.1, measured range 12.2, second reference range 10.5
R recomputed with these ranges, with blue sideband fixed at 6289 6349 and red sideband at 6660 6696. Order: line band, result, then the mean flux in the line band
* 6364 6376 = -0.07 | 11.6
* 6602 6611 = -0.08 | 12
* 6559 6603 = -0.04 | 11.5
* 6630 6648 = -0.07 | 11.9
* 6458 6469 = 0.01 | 10.9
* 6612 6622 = -0.11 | 12.3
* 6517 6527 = -0.02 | 11.3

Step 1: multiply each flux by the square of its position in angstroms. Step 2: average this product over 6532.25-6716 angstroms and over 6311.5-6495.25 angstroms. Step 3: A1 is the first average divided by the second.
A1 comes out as 1.1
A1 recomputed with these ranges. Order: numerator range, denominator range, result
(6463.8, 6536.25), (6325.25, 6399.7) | 1.07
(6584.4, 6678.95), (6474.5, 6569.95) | 1.04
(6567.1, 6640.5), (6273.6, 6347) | 1.17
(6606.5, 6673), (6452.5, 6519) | 1.10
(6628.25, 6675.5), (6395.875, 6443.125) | 1.11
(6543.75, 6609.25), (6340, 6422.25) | 1.13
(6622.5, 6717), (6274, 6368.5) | 1.13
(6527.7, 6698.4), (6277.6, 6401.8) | 1.16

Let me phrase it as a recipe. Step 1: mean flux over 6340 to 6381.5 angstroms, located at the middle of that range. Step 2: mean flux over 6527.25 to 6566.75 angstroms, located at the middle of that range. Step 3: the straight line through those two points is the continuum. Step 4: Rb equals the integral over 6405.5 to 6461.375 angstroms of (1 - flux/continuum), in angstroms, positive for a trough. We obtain 0.0 angstroms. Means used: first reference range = 11.3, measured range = 11.4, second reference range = 11.8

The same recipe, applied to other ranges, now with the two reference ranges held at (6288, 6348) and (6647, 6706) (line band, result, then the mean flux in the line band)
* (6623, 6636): -0.5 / 11.7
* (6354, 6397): -0.9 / 11.1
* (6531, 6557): -1.5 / 11.7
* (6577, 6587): -0.4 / 11.7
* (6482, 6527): -2.0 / 11.6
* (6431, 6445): -1.0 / 11.7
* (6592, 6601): 0.4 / 10.6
